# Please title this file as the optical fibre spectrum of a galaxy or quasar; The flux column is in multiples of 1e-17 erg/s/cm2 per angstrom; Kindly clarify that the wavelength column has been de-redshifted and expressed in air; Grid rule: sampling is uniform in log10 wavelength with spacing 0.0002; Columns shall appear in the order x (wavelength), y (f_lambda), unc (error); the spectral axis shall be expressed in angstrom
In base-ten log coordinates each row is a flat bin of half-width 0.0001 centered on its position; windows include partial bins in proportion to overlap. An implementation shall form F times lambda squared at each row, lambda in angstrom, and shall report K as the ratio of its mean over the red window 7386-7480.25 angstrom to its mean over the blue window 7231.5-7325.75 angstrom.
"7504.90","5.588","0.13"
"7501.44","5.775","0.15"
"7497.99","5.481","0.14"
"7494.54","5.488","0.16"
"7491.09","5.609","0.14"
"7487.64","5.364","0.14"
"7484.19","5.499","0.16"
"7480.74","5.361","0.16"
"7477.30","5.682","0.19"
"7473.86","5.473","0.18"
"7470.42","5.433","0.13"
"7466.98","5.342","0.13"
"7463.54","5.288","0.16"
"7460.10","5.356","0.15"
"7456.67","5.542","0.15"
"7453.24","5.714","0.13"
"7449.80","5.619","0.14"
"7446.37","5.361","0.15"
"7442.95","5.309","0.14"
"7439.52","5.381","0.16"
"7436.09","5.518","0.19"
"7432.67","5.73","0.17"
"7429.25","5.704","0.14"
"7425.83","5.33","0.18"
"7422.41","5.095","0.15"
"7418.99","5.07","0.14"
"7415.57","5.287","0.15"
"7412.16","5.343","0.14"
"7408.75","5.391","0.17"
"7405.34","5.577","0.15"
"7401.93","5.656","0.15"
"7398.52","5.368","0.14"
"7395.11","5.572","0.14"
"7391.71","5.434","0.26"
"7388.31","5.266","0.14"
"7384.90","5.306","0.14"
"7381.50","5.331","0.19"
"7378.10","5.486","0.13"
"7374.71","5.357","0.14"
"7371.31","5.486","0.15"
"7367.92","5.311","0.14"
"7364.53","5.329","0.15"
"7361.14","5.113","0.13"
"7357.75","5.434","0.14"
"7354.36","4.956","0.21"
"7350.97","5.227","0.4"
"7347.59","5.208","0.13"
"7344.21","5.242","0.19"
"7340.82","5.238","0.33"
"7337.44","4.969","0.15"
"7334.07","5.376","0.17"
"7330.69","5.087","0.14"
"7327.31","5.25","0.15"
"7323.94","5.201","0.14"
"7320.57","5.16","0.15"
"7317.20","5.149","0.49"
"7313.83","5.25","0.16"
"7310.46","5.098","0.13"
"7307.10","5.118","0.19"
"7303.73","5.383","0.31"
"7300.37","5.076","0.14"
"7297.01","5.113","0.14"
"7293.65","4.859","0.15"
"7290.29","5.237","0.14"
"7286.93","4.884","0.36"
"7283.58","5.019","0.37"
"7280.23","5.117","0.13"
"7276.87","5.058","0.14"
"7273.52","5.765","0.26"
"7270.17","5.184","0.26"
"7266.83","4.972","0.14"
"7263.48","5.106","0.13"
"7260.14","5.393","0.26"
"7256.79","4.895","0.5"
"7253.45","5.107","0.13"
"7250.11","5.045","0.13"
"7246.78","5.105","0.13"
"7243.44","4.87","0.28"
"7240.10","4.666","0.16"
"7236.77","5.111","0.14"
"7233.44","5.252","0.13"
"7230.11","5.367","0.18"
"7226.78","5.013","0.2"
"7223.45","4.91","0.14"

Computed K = 1.1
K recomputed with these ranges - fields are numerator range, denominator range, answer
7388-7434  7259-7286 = 1.08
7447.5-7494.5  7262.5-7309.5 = 1.12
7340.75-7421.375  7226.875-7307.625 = 1.08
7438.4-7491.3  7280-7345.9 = 1.11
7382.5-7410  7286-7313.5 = 1.09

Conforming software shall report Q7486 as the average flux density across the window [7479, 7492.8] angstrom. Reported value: 5.46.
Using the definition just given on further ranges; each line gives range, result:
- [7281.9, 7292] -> 5.05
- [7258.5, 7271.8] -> 5.17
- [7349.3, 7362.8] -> 5.18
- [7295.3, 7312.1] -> 5.16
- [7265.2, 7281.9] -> 5.22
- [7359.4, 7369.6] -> 5.25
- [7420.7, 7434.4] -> 5.47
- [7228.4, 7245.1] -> 5.05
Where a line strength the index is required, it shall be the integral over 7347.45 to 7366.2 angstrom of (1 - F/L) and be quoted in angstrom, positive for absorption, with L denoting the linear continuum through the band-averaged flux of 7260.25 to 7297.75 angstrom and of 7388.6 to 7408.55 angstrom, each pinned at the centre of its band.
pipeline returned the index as 0.55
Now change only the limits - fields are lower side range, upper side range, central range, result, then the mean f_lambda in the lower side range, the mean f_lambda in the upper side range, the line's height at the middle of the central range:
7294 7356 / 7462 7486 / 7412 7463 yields -0.48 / 5.17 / 5.44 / 5.37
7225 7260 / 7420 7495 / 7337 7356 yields 0.36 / 5.06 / 5.46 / 5.25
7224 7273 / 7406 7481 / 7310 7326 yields 0.10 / 5.09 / 5.43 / 5.21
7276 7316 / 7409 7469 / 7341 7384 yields -0.35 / 5.1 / 5.41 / 5.25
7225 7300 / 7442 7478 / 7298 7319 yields 0.02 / 5.1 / 5.46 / 5.18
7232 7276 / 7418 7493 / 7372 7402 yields -0.42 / 5.11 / 5.45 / 5.33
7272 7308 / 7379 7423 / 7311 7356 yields 0.49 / 5.15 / 5.37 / 5.23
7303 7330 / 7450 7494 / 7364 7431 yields -0.59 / 5.19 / 5.48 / 5.34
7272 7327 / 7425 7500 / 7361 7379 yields -0.21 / 5.16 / 5.48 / 5.3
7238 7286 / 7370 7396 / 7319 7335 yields 0.15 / 5.09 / 5.4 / 5.26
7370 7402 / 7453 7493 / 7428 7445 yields -0.24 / 5.41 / 5.46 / 5.44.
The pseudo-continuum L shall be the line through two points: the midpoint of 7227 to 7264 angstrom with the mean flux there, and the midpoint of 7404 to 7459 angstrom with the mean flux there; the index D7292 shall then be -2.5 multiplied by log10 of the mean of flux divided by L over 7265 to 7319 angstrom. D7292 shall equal 0.01 mag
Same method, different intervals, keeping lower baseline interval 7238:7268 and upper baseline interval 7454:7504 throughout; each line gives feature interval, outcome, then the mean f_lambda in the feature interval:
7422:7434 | -0.02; 5.5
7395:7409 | -0.04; 5.52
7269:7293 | -0.02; 5.17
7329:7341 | 0.01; 5.16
